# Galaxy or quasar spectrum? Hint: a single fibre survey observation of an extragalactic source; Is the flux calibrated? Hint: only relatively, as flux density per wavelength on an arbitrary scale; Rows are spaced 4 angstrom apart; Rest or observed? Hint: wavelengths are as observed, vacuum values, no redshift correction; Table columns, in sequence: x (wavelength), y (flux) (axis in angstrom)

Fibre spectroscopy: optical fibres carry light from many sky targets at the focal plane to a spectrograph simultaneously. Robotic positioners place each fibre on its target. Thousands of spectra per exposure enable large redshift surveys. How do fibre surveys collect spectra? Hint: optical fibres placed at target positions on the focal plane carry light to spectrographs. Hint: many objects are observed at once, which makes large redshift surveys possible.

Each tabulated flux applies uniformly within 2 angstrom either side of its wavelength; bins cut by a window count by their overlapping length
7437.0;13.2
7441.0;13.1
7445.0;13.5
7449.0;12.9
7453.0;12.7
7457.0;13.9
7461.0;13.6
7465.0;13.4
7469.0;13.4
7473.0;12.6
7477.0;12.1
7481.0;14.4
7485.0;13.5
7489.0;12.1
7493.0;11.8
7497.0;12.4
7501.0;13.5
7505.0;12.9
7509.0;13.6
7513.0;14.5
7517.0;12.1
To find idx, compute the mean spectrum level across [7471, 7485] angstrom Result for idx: 13.1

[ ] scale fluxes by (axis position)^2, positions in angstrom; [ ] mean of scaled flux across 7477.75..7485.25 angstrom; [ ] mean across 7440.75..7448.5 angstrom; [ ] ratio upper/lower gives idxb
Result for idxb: 1.0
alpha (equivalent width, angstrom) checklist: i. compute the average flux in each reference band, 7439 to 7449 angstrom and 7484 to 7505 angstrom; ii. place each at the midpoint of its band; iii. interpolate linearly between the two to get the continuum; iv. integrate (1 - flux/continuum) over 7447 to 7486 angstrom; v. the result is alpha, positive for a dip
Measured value -0.9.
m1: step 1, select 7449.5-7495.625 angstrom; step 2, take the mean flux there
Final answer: 13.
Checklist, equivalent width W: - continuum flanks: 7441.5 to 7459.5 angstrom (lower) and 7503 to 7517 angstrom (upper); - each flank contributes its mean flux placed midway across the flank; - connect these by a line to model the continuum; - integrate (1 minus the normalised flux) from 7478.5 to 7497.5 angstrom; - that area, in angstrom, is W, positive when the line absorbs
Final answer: 0.7 angstrom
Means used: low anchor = 13.2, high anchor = 13.4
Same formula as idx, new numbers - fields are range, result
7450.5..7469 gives 13.4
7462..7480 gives 13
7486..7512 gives 12.8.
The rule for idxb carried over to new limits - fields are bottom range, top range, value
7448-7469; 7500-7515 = 1.04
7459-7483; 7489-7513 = 0.98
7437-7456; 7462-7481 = 1.00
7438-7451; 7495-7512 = 1.02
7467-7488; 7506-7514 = 1.06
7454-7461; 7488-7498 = 0.89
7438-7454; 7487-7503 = 0.96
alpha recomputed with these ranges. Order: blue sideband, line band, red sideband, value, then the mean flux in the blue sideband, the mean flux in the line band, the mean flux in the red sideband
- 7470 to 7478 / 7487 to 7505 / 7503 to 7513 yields 0.90 angstrom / 12.5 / 12.5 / 13.5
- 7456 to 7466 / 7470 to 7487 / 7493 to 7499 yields -0.34 angstrom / 13.6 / 13.2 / 12.2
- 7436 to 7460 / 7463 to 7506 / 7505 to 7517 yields 1.56 angstrom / 13.2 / 12.9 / 13.5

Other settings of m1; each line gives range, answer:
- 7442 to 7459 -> 13.2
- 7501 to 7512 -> 13.4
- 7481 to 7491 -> 13.1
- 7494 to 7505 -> 12.8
